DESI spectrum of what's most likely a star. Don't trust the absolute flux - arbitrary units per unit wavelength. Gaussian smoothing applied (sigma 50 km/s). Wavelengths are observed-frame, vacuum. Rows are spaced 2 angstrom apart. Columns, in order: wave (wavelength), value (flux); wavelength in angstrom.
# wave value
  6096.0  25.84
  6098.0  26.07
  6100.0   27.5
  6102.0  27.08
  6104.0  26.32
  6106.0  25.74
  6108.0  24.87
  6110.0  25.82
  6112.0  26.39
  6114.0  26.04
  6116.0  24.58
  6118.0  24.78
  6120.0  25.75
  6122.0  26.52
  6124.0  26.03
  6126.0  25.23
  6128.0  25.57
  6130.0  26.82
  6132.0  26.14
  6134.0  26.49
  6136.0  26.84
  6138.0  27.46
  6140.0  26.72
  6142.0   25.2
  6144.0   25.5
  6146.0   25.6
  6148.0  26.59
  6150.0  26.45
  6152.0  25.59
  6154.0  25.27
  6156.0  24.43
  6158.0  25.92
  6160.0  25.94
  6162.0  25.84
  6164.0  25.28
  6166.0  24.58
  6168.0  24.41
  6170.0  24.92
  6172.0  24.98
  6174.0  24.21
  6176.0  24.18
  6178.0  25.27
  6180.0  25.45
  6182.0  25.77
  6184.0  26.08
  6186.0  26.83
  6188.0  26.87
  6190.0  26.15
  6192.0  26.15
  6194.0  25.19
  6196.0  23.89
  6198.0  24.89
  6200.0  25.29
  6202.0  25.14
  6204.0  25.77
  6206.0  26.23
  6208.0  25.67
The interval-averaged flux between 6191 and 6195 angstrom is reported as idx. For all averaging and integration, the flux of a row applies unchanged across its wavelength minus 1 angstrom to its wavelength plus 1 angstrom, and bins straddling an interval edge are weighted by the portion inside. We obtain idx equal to 25.7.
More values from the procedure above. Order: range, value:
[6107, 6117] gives 25.5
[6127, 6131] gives 26.2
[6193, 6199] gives 24.7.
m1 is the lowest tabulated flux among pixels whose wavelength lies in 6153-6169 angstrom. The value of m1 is 24.41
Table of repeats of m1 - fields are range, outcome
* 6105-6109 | 24.87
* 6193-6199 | 23.89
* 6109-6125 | 24.58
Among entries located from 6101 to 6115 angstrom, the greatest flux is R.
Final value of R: 27.08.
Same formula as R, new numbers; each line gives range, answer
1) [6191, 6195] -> 26.15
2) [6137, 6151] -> 27.46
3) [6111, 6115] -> 26.39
